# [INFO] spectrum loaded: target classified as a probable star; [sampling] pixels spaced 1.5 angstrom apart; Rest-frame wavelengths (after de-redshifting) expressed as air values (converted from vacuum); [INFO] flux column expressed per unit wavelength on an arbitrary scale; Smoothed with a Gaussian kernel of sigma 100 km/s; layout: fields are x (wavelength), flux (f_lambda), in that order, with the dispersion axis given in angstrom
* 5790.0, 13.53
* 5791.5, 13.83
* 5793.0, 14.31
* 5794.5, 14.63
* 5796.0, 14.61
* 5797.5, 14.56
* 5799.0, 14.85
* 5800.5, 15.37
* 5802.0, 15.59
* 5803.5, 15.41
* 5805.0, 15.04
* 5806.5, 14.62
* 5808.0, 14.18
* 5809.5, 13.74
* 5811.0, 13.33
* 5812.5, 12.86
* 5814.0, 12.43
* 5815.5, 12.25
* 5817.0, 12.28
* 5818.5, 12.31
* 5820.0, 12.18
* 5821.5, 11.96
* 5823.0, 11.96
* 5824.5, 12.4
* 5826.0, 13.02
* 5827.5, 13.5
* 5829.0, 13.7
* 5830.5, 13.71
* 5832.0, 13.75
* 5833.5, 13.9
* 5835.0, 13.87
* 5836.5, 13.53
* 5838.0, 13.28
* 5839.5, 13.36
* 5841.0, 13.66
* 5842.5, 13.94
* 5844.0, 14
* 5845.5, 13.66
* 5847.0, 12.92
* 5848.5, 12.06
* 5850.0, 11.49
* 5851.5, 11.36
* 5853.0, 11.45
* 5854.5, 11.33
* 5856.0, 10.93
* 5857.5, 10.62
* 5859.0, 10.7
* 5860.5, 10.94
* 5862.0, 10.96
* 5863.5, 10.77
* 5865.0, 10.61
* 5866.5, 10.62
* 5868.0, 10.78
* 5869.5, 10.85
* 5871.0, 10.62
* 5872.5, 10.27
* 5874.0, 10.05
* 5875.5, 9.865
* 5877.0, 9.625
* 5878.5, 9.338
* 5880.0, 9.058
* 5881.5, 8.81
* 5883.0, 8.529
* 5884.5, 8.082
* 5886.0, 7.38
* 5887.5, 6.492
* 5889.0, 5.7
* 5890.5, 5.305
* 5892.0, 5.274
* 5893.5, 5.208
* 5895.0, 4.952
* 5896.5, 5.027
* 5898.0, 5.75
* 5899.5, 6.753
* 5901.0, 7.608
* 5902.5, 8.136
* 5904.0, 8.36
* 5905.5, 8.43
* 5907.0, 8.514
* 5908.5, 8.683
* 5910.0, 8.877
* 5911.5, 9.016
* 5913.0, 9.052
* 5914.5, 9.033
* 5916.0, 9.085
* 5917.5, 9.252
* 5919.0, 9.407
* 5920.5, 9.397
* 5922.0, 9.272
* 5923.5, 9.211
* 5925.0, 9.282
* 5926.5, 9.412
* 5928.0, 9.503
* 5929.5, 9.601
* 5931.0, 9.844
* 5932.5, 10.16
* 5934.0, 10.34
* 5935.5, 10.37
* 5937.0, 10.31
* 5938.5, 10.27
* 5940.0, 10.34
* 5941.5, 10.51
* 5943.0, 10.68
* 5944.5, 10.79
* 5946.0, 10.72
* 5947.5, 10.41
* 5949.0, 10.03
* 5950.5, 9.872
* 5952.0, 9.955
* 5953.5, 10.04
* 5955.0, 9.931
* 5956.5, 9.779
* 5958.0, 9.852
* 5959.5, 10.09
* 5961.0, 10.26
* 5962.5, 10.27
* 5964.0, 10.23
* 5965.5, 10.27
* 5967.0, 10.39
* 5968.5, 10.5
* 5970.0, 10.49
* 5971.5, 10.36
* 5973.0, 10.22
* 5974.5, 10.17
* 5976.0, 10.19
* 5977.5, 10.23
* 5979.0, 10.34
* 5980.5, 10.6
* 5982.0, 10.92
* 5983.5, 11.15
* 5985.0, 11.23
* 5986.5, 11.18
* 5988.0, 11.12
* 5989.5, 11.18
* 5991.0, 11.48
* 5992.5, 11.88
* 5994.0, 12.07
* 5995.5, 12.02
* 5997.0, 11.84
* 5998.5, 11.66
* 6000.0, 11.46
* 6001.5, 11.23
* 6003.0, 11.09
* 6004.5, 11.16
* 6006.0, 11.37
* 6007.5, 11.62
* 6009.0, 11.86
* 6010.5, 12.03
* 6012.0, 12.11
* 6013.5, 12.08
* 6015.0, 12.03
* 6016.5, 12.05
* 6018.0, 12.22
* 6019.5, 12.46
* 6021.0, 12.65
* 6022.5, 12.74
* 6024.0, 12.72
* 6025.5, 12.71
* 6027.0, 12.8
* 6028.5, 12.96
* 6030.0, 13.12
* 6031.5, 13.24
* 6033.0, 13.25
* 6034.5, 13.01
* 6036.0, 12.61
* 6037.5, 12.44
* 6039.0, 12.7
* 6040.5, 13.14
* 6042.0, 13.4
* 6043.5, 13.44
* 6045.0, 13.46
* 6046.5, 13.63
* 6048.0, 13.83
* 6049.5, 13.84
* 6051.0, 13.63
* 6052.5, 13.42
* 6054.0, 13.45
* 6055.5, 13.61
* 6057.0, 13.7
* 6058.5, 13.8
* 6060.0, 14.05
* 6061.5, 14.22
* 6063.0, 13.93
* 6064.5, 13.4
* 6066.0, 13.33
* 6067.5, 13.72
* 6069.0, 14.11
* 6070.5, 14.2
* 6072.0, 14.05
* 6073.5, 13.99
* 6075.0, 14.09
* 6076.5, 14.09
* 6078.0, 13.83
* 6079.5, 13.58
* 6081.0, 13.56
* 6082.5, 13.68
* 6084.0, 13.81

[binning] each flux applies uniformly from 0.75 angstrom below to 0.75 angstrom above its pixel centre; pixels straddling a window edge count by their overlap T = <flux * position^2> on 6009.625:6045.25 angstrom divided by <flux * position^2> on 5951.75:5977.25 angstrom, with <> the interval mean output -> 1.27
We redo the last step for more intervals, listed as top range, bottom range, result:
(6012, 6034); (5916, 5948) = 1.31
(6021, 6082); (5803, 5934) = 1.36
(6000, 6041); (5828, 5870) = 1.07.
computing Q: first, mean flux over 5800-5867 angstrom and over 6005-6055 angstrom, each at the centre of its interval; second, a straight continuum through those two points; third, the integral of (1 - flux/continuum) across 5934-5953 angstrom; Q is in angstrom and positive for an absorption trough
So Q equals 3.6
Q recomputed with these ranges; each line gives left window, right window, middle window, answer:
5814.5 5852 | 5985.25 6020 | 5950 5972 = 3.39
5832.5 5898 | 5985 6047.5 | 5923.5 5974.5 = 5.46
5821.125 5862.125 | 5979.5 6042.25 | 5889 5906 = 8.27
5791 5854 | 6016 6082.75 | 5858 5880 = 4.99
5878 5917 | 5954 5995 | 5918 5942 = -2.62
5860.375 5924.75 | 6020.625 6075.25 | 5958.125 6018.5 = 2.40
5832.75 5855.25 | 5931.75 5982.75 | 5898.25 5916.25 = 4.83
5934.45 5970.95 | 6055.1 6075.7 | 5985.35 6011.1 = 0.40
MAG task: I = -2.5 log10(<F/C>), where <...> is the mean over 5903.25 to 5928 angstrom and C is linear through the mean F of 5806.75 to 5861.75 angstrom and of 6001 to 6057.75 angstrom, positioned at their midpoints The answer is 0.37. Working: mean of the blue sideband 12.7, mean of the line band 9.03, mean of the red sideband 12.7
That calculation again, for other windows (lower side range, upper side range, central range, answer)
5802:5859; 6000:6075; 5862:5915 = 0.48 mag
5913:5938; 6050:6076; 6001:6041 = 0.02 mag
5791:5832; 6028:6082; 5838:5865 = 0.14 mag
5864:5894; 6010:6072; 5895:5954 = 0.09 mag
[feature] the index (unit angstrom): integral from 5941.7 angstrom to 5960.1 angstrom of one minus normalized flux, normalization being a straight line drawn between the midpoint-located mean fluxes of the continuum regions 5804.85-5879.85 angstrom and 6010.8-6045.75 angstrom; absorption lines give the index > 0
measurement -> 3.40 angstrom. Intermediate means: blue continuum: 12.2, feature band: 10.2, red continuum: 12.7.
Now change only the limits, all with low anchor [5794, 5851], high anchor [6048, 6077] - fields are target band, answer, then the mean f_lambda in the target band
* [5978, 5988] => 2.1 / 10.9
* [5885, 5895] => 5.7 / 5.88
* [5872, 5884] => 3.7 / 9.4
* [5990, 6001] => 1.6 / 11.7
